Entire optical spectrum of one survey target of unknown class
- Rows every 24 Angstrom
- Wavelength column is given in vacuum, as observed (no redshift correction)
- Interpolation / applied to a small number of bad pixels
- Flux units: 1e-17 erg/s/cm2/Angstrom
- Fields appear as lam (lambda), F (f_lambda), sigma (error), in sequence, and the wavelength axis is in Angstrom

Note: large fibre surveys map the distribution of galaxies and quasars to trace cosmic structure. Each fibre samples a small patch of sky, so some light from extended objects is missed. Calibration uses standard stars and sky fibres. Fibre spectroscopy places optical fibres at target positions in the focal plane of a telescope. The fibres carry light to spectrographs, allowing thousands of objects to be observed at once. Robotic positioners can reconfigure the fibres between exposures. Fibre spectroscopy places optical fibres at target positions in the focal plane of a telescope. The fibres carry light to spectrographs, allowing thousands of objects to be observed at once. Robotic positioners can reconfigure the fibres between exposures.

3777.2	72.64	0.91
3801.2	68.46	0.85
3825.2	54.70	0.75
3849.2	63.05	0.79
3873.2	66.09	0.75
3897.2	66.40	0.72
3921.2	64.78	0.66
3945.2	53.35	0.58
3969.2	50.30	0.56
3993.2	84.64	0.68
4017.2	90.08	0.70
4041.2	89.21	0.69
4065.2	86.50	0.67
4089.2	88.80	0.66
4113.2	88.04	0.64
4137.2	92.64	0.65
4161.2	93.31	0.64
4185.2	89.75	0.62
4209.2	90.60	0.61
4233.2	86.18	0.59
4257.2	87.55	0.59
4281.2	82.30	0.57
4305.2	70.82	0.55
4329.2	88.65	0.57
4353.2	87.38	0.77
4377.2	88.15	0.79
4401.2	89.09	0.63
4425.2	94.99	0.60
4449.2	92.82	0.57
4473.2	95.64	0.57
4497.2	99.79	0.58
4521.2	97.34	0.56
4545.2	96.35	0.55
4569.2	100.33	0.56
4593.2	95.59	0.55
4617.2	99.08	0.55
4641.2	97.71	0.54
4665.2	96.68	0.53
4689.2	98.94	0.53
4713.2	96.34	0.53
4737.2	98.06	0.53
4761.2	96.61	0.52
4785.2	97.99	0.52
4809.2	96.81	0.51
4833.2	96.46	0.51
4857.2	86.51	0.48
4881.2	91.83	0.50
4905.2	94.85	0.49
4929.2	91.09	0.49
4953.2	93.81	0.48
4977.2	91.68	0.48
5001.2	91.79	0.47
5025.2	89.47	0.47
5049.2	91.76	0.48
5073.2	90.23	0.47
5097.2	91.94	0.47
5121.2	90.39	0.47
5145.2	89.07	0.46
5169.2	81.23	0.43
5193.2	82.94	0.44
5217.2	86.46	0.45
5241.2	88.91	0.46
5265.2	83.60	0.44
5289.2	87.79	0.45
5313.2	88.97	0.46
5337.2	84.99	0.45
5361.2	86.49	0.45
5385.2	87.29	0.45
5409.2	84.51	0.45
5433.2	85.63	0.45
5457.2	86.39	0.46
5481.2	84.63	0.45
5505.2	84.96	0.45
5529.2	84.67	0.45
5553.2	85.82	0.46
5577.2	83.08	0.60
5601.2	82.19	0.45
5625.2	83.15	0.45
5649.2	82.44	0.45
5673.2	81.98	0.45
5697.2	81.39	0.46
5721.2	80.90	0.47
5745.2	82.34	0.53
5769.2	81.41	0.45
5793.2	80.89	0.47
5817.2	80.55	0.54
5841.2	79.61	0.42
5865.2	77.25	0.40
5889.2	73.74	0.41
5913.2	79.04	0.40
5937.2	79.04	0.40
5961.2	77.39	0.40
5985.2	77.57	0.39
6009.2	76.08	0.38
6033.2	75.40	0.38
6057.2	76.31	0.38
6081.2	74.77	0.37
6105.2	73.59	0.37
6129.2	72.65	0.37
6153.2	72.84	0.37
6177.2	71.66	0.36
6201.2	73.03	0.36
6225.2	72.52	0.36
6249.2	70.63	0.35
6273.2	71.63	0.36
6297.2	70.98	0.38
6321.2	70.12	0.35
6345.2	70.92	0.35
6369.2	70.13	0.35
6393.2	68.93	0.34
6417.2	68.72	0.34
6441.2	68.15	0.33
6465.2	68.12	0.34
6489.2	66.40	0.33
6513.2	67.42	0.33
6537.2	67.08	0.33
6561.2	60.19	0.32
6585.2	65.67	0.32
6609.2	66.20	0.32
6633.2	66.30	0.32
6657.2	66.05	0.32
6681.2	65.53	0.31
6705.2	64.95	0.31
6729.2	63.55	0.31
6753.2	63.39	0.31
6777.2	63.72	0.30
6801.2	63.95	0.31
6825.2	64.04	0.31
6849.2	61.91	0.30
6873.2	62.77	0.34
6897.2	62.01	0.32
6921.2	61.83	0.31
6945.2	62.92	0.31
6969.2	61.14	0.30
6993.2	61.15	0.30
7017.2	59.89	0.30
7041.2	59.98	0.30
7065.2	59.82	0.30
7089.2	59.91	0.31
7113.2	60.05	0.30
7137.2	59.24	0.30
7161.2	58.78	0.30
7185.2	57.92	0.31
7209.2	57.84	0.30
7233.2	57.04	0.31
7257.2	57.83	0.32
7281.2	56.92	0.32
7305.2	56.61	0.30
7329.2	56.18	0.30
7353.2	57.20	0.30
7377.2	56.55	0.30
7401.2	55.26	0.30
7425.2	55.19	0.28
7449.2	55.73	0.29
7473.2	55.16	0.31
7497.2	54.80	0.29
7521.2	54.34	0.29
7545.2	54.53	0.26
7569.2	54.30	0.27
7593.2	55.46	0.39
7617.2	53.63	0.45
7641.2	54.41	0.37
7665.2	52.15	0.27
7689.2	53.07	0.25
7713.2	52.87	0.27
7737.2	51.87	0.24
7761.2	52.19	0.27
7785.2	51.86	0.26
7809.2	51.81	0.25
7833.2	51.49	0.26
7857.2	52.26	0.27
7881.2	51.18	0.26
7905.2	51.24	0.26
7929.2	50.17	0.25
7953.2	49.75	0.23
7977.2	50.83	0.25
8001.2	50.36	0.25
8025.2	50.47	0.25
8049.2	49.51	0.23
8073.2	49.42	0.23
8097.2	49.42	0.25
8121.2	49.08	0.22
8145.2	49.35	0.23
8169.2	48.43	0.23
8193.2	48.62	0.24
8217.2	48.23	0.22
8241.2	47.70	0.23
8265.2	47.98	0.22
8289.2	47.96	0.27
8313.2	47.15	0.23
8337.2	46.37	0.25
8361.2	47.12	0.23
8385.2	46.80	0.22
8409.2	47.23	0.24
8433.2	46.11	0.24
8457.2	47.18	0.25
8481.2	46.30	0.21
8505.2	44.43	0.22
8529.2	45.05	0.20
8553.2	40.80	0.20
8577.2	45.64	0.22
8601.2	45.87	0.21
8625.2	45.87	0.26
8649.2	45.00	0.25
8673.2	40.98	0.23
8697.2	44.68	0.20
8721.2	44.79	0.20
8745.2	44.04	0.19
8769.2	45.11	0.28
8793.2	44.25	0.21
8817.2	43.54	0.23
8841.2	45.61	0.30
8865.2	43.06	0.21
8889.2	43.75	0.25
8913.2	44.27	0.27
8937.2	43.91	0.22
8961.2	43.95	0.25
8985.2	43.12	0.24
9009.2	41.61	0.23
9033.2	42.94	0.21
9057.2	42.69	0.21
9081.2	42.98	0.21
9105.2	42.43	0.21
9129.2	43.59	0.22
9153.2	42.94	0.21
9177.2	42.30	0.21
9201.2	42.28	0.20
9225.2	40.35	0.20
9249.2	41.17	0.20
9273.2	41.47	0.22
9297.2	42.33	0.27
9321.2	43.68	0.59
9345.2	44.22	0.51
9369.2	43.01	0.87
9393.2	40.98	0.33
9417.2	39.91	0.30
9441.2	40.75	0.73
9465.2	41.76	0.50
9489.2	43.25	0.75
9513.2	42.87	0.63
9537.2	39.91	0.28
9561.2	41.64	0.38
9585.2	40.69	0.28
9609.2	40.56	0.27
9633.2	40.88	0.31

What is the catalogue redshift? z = 0.000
